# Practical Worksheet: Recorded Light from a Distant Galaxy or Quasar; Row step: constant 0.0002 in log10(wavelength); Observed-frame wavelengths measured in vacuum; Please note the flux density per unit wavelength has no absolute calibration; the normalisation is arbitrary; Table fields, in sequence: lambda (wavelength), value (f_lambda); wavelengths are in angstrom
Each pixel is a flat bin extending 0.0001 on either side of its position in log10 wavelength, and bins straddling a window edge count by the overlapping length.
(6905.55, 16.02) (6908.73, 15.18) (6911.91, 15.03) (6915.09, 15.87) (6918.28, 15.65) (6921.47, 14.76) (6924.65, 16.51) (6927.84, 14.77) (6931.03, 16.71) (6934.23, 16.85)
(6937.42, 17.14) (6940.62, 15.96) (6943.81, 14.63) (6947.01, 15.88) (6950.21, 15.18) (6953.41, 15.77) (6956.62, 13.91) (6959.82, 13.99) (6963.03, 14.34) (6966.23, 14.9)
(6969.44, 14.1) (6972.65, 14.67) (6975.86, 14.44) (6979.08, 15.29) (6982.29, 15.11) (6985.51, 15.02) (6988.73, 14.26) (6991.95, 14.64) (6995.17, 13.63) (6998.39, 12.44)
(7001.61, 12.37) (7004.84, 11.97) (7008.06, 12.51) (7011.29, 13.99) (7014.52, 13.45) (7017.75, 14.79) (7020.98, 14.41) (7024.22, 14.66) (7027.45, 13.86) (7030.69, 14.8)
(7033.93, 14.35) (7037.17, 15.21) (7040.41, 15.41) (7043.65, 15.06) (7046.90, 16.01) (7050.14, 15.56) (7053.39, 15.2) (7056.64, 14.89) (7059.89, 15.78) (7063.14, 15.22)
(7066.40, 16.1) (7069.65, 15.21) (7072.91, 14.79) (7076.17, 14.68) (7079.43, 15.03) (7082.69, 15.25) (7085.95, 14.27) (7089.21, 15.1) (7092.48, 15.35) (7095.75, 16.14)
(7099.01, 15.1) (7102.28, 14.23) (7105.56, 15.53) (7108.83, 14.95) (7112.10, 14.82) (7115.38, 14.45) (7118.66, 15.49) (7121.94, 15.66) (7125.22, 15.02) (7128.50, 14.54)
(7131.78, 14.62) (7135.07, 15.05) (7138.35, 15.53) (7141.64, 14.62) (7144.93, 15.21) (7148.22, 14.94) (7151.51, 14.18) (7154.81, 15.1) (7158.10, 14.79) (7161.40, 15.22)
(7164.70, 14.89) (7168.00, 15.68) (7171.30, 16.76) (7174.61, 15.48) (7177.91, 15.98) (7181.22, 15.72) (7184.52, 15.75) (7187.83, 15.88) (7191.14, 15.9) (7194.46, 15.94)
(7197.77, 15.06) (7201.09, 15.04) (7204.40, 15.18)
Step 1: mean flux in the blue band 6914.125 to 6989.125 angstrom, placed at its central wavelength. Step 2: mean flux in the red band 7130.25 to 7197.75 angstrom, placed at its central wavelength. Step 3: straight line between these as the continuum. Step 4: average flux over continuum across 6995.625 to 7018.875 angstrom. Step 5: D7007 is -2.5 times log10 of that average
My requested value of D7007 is 0.17 mag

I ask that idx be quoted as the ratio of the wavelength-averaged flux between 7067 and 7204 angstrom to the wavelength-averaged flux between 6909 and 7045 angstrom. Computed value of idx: 1.03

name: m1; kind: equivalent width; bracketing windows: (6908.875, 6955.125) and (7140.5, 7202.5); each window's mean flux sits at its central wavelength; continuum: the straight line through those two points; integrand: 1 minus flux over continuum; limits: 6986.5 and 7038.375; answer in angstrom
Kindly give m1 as 5.9 angstrom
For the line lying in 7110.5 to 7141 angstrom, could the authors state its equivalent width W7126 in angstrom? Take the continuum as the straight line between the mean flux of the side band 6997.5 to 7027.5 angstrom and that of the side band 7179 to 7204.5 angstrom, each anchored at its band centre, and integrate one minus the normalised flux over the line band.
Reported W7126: -0.4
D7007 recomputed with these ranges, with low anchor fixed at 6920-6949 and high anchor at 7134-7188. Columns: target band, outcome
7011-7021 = 0.11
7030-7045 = 0.05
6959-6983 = 0.09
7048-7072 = 0.01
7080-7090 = 0.05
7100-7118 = 0.04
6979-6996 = 0.08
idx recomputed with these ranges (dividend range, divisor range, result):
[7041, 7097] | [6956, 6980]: 1.06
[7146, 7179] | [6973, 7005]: 1.09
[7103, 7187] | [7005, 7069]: 1.03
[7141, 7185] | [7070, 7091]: 1.03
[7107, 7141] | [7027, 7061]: 0.99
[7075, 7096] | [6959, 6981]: 1.03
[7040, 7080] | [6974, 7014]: 1.11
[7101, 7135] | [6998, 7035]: 1.09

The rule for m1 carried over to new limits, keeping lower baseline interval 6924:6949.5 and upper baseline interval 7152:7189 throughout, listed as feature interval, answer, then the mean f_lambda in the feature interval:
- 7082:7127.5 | 1.7 angstrom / 15.1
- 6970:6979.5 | 0.8 angstrom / 14.7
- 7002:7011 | 1.9 angstrom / 12.5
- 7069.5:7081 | 0.6 angstrom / 14.9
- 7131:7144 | 0.5 angstrom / 15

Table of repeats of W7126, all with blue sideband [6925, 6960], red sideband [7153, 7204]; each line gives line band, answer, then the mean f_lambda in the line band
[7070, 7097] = 0.87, 15.1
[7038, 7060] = 0.28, 15.4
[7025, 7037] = 0.86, 14.5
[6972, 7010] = 4.29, 13.8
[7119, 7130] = 0.30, 15.1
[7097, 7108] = 0.40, 15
